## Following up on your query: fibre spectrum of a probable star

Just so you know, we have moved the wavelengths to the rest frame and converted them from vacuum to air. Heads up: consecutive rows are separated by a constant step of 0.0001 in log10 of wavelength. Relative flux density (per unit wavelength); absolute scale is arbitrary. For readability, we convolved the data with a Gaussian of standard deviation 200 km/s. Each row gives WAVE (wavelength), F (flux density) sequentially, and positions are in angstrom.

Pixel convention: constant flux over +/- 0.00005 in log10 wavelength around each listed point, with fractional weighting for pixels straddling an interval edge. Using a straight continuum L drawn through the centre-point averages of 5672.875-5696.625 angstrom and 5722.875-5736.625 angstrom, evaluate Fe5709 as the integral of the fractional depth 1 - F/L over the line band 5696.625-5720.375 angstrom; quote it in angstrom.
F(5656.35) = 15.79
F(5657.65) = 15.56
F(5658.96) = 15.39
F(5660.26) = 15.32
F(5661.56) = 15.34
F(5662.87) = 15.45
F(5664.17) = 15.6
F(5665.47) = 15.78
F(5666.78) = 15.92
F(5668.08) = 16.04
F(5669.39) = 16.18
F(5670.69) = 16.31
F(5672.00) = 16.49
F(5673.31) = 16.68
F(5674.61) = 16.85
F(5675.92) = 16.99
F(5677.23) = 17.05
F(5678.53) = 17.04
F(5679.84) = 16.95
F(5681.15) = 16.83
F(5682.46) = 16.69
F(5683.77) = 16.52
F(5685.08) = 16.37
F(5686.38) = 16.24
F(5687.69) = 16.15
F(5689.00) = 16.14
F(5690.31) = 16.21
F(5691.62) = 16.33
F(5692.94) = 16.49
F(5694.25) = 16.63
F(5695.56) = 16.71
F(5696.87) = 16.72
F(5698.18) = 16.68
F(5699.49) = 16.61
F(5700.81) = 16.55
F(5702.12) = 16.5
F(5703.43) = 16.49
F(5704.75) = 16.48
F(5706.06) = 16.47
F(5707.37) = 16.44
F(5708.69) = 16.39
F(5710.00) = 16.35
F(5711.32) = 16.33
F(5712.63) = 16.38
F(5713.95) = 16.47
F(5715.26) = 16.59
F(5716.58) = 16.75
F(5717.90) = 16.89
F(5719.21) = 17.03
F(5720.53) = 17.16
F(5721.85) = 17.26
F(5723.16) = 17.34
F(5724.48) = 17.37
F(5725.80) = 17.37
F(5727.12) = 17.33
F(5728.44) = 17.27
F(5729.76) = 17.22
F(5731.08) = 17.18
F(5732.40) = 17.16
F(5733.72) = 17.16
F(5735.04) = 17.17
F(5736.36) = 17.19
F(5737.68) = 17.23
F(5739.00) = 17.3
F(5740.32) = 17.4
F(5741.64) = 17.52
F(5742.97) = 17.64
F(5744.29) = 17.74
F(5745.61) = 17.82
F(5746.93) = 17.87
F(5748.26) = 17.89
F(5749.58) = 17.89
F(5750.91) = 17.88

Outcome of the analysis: 0.5 angstrom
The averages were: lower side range 16.6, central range 16.6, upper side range 17.2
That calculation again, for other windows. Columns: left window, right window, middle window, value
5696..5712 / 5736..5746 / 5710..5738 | 0.0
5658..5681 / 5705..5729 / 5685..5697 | 0.1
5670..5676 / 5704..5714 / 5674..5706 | -0.1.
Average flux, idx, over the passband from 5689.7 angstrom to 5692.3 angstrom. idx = 16.2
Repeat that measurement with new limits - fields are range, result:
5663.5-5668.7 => 15.9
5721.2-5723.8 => 17.4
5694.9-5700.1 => 16.7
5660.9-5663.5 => 15.4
